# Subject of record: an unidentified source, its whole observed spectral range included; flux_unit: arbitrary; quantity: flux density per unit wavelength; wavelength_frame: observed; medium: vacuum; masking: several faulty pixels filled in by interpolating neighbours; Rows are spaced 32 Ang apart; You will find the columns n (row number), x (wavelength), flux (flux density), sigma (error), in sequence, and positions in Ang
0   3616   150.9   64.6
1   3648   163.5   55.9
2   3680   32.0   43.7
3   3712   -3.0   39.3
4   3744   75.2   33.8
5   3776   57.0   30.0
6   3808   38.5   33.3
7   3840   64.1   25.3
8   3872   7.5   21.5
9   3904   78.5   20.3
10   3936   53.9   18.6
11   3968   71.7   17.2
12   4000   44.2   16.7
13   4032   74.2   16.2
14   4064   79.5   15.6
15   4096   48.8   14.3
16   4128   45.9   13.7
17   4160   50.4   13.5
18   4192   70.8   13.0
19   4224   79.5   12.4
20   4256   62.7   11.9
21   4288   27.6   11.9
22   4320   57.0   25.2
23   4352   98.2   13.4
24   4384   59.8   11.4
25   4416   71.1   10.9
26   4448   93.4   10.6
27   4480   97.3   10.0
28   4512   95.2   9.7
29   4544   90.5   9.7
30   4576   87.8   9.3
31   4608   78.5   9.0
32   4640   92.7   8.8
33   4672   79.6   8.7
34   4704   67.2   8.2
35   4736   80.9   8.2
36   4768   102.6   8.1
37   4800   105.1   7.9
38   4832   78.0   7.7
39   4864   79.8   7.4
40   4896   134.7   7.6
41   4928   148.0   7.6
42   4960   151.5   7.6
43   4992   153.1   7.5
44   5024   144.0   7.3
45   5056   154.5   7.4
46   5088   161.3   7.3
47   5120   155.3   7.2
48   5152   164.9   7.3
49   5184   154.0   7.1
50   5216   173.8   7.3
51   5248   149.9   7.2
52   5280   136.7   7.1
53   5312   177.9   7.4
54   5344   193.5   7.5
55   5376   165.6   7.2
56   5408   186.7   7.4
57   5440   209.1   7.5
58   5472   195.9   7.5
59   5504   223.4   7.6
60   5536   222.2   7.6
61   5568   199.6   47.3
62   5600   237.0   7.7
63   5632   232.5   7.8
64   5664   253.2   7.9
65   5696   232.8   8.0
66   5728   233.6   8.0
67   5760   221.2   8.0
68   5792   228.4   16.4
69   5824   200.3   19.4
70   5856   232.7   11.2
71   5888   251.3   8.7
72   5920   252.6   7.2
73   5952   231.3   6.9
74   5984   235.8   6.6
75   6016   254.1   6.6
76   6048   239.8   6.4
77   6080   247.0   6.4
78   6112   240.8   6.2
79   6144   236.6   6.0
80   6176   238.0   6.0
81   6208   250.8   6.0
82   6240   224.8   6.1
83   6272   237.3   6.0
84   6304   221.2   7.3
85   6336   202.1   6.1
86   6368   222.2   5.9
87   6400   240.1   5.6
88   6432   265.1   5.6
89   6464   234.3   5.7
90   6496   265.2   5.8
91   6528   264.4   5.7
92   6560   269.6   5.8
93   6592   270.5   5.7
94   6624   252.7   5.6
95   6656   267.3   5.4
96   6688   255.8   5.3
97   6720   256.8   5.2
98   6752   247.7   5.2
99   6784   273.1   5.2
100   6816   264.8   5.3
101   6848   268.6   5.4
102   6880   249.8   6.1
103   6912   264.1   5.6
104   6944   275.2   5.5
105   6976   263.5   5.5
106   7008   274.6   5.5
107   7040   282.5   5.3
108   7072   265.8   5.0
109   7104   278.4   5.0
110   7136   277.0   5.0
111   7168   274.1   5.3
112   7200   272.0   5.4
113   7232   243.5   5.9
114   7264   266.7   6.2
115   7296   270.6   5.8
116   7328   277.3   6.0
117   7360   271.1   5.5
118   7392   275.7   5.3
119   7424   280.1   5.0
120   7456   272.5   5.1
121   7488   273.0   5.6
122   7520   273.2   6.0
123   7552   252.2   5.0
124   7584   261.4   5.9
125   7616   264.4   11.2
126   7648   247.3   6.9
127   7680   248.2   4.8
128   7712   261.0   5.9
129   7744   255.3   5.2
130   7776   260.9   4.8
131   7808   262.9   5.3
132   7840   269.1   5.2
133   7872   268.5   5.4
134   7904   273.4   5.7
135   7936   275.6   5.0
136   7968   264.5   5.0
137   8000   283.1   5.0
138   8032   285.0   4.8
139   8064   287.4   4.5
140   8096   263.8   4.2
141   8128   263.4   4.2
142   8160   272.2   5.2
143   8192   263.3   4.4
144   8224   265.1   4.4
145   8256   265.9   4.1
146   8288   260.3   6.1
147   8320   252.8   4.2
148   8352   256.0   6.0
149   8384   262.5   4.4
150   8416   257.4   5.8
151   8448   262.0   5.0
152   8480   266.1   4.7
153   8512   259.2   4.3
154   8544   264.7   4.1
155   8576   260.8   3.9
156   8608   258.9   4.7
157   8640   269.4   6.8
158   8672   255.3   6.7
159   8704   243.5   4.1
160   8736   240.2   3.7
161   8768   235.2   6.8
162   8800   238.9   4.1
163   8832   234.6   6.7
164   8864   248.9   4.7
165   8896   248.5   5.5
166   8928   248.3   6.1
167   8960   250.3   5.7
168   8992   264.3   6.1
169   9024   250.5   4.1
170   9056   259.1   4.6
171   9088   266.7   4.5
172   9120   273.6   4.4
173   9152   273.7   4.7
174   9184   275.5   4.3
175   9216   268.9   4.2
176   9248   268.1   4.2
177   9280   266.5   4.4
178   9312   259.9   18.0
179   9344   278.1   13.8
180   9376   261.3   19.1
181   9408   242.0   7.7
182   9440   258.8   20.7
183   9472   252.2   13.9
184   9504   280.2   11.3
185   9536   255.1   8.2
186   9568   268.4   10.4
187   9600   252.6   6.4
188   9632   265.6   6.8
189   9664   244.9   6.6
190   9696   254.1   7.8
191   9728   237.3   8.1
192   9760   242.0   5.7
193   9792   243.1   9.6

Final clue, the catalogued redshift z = 0.226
